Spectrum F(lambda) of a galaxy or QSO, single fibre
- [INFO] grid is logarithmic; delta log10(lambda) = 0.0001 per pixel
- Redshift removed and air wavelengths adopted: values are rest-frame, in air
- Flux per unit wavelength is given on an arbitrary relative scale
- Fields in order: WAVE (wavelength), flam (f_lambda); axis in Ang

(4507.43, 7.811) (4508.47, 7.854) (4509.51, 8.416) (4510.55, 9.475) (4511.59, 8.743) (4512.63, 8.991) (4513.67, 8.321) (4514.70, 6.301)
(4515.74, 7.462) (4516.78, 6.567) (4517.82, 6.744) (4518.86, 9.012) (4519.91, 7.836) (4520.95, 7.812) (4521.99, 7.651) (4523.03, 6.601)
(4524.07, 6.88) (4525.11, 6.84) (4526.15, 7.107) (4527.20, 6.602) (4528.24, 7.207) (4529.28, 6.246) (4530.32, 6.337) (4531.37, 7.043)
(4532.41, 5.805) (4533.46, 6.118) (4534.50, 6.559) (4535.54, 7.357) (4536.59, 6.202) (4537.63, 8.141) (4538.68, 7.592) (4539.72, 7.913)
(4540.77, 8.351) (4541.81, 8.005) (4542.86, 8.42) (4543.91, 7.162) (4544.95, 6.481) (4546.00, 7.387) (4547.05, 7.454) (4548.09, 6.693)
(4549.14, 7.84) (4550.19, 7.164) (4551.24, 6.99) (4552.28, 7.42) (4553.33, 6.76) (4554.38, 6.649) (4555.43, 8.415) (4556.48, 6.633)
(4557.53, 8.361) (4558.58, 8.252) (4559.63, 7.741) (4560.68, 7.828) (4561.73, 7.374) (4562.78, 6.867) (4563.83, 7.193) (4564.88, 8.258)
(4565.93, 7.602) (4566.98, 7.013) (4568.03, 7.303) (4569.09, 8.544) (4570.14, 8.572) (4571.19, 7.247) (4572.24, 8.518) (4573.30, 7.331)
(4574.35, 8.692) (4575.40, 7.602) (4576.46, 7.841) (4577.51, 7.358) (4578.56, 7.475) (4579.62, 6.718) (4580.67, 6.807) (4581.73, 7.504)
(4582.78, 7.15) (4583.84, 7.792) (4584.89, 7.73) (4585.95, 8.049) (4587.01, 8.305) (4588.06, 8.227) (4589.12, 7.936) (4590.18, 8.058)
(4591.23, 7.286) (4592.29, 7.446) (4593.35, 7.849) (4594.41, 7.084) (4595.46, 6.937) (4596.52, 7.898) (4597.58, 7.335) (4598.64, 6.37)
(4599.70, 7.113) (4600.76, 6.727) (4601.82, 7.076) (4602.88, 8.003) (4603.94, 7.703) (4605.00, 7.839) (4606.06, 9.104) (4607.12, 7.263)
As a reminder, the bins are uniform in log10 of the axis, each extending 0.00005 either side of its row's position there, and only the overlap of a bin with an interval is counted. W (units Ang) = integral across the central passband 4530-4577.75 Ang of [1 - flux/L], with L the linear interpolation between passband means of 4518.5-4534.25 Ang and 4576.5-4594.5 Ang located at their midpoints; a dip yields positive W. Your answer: -1.2 Ang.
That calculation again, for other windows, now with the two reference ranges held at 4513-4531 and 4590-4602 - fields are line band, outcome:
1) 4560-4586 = -1.4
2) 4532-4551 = -0.2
